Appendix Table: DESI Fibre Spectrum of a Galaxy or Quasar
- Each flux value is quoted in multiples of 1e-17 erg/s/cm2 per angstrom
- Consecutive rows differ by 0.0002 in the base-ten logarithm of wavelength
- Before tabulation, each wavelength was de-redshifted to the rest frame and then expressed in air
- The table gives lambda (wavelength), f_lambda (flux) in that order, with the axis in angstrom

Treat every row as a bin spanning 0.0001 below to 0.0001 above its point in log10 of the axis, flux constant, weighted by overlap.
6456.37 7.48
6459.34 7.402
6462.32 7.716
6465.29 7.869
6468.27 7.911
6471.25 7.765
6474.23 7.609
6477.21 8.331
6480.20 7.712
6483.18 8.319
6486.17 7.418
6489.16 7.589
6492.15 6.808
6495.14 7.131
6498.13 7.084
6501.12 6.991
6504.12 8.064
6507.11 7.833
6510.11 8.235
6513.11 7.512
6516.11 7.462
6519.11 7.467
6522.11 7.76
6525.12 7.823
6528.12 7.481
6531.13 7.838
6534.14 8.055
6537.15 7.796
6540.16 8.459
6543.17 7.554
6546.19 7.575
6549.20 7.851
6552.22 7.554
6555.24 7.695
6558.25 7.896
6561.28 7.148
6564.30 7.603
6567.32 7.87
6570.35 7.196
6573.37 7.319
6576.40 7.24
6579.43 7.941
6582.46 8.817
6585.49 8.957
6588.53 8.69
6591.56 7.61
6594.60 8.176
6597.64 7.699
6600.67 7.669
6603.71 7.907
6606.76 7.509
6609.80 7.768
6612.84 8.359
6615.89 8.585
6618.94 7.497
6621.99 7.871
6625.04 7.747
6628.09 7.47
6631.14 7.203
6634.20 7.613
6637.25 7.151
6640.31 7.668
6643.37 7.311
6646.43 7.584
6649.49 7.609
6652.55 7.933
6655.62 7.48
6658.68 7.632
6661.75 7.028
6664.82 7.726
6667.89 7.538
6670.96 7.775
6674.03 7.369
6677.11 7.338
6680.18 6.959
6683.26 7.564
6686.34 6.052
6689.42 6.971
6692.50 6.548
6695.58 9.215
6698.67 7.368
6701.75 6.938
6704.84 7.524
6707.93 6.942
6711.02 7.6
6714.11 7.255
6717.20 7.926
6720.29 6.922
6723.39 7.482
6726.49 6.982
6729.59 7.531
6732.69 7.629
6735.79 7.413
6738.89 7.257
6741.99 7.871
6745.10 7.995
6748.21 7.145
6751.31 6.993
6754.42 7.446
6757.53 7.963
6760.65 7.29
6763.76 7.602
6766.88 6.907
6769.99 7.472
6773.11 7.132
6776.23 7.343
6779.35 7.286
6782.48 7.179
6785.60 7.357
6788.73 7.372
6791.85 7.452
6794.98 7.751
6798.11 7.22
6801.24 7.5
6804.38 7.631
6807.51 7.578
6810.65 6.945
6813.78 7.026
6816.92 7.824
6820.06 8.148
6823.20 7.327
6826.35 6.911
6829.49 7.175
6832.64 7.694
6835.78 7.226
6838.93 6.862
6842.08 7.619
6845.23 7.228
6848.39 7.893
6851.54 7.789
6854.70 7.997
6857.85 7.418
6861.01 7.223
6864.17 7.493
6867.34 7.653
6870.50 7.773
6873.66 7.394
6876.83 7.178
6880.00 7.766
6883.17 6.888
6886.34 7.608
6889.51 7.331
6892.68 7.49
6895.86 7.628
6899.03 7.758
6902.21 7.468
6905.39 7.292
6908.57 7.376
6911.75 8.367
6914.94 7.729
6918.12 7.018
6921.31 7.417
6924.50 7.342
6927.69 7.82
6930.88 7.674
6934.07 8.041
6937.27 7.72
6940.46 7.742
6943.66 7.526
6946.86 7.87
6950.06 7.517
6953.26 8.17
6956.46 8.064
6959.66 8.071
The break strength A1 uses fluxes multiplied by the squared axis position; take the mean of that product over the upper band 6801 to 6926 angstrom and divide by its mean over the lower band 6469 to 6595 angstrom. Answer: 1.1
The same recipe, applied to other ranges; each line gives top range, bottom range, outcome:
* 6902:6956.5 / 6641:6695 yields 1.13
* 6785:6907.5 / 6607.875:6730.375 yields 1.05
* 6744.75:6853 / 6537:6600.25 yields 1.01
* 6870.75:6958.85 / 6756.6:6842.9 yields 1.07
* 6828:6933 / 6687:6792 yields 1.06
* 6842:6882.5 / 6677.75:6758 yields 1.07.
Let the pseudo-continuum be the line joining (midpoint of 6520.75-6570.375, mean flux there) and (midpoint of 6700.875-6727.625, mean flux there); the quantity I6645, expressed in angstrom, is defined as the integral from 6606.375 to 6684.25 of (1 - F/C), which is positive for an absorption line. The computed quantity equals -1.2 angstrom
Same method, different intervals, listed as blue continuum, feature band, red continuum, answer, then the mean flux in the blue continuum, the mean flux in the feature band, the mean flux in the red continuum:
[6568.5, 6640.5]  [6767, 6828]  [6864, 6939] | 2.12 angstrom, 7.82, 7.38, 7.55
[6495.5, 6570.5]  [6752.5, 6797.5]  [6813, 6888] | 0.76 angstrom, 7.67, 7.39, 7.47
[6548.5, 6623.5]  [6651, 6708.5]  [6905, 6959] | 3.28 angstrom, 7.86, 7.37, 7.7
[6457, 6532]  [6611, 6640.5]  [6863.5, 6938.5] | -0.41 angstrom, 7.64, 7.72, 7.55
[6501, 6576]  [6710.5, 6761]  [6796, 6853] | 0.35 angstrom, 7.69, 7.45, 7.42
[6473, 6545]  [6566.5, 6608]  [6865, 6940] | -1.35 angstrom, 7.68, 7.9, 7.56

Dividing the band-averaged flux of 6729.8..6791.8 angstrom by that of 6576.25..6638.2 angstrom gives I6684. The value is 0.94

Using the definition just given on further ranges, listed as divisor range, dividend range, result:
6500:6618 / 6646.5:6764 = 0.95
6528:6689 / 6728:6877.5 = 0.97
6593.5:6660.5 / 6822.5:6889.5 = 0.97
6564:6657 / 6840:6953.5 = 0.97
